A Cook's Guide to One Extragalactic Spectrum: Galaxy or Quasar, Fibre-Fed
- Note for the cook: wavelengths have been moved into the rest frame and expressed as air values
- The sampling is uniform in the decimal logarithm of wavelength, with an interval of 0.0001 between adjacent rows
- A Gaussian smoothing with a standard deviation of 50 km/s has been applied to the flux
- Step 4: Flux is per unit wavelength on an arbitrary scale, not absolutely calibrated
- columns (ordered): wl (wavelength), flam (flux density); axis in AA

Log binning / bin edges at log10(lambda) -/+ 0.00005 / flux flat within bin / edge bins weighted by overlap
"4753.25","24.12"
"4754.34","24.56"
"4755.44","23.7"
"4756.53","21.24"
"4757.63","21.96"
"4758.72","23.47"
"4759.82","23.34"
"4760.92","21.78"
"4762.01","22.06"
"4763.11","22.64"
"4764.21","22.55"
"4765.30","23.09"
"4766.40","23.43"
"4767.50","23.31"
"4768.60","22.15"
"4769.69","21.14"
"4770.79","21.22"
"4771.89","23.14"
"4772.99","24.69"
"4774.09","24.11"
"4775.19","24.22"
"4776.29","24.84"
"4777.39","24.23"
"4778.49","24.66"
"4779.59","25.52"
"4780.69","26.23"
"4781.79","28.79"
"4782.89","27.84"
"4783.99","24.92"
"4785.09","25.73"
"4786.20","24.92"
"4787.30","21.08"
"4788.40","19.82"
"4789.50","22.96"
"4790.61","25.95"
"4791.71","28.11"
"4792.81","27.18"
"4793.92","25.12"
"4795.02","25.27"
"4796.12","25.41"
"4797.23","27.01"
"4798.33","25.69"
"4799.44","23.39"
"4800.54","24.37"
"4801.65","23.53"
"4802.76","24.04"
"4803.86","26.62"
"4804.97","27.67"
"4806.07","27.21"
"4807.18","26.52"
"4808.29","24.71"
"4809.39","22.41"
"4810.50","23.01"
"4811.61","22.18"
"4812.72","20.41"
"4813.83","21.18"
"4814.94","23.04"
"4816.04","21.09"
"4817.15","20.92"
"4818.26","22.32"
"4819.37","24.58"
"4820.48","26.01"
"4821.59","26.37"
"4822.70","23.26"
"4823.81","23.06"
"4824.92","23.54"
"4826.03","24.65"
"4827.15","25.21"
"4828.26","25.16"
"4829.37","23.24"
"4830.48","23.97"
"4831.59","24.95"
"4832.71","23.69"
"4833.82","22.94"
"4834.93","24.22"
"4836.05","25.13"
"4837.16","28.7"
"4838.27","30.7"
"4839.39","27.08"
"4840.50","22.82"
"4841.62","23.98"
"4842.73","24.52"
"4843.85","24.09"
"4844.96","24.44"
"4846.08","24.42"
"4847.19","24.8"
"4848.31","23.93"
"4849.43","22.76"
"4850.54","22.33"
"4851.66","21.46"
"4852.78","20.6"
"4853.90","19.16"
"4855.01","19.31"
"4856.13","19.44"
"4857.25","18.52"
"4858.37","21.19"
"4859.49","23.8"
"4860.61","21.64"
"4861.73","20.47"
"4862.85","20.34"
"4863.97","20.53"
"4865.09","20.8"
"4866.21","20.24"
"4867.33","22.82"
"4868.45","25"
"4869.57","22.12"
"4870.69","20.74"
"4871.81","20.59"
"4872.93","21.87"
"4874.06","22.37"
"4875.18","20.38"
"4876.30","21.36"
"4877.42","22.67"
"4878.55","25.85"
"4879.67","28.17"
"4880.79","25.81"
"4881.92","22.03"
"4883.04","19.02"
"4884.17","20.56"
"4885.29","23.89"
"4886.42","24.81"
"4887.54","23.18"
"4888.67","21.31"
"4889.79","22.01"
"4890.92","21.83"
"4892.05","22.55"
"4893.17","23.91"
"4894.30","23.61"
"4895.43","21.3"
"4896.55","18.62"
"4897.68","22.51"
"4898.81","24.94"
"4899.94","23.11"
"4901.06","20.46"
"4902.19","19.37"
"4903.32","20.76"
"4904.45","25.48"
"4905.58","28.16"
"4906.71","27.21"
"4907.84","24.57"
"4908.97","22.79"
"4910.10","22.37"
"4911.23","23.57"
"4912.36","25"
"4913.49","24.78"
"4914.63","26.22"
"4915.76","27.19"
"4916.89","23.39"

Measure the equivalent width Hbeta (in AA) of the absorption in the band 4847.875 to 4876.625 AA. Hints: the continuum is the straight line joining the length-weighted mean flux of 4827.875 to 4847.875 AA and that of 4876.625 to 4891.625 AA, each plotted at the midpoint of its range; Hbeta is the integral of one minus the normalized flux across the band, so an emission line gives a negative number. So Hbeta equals 3.22 AA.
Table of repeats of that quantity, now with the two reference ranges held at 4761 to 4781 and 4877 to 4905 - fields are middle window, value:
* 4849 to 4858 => 0.98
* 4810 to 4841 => -1.28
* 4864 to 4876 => 0.63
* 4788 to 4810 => -1.81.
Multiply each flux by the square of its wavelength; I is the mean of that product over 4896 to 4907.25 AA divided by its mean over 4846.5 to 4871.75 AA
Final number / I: 1.1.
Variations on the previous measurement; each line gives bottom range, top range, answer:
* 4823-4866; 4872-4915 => 1.02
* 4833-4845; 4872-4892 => 0.91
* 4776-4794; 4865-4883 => 0.93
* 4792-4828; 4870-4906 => 0.96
